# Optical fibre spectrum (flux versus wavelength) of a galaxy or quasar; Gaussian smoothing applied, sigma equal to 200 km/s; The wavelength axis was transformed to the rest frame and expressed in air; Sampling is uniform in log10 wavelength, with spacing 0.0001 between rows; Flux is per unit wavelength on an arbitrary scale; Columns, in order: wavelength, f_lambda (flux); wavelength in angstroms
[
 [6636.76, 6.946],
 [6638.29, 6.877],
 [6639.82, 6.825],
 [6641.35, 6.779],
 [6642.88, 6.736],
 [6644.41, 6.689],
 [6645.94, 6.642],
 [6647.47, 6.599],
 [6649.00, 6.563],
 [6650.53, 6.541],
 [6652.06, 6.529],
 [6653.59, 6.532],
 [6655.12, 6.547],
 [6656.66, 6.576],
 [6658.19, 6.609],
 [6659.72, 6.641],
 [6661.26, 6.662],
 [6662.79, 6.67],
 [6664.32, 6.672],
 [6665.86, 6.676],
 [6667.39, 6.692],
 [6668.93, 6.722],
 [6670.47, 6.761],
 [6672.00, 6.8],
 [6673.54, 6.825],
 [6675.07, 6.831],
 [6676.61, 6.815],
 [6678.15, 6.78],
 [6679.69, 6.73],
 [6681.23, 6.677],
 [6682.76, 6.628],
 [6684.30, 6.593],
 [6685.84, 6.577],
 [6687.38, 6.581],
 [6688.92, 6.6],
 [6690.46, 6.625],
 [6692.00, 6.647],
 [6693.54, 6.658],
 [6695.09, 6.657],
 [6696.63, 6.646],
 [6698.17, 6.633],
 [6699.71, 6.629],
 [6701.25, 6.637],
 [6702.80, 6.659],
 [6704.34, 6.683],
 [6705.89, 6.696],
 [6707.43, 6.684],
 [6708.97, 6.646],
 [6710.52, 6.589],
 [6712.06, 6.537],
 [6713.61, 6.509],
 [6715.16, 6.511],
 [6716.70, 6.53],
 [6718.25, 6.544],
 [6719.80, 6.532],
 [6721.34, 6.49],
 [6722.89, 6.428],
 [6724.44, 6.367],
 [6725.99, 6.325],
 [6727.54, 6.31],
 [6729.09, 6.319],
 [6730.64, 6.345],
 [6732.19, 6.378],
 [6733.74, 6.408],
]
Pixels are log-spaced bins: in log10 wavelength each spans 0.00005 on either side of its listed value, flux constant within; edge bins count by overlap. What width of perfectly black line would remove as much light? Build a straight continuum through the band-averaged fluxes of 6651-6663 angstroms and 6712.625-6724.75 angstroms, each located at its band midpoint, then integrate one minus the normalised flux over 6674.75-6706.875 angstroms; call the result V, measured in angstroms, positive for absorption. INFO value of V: -0.6 angstroms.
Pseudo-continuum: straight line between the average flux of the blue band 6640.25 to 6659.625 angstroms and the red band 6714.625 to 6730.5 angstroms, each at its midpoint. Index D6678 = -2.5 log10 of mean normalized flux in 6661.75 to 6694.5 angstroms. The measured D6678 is -0.02 mag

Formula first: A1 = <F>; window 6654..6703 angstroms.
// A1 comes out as 6.67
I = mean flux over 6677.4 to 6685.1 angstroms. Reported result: 6.68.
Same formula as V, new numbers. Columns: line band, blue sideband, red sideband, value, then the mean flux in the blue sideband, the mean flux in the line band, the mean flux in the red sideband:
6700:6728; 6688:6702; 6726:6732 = -0.33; 6.64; 6.54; 6.33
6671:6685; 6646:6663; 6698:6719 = -0.31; 6.59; 6.75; 6.61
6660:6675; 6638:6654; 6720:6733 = -0.31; 6.66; 6.72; 6.38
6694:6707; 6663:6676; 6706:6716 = -0.05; 6.75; 6.65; 6.59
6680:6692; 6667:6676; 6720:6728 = 0.09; 6.77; 6.62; 6.4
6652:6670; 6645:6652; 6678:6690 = -0.08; 6.59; 6.63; 6.64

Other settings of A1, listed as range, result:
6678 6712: 6.64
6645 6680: 6.67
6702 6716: 6.61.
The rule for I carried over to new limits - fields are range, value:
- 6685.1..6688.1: 6.58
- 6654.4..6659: 6.58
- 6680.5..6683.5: 6.67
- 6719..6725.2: 6.46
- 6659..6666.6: 6.66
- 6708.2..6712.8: 6.59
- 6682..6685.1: 6.61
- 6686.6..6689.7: 6.59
